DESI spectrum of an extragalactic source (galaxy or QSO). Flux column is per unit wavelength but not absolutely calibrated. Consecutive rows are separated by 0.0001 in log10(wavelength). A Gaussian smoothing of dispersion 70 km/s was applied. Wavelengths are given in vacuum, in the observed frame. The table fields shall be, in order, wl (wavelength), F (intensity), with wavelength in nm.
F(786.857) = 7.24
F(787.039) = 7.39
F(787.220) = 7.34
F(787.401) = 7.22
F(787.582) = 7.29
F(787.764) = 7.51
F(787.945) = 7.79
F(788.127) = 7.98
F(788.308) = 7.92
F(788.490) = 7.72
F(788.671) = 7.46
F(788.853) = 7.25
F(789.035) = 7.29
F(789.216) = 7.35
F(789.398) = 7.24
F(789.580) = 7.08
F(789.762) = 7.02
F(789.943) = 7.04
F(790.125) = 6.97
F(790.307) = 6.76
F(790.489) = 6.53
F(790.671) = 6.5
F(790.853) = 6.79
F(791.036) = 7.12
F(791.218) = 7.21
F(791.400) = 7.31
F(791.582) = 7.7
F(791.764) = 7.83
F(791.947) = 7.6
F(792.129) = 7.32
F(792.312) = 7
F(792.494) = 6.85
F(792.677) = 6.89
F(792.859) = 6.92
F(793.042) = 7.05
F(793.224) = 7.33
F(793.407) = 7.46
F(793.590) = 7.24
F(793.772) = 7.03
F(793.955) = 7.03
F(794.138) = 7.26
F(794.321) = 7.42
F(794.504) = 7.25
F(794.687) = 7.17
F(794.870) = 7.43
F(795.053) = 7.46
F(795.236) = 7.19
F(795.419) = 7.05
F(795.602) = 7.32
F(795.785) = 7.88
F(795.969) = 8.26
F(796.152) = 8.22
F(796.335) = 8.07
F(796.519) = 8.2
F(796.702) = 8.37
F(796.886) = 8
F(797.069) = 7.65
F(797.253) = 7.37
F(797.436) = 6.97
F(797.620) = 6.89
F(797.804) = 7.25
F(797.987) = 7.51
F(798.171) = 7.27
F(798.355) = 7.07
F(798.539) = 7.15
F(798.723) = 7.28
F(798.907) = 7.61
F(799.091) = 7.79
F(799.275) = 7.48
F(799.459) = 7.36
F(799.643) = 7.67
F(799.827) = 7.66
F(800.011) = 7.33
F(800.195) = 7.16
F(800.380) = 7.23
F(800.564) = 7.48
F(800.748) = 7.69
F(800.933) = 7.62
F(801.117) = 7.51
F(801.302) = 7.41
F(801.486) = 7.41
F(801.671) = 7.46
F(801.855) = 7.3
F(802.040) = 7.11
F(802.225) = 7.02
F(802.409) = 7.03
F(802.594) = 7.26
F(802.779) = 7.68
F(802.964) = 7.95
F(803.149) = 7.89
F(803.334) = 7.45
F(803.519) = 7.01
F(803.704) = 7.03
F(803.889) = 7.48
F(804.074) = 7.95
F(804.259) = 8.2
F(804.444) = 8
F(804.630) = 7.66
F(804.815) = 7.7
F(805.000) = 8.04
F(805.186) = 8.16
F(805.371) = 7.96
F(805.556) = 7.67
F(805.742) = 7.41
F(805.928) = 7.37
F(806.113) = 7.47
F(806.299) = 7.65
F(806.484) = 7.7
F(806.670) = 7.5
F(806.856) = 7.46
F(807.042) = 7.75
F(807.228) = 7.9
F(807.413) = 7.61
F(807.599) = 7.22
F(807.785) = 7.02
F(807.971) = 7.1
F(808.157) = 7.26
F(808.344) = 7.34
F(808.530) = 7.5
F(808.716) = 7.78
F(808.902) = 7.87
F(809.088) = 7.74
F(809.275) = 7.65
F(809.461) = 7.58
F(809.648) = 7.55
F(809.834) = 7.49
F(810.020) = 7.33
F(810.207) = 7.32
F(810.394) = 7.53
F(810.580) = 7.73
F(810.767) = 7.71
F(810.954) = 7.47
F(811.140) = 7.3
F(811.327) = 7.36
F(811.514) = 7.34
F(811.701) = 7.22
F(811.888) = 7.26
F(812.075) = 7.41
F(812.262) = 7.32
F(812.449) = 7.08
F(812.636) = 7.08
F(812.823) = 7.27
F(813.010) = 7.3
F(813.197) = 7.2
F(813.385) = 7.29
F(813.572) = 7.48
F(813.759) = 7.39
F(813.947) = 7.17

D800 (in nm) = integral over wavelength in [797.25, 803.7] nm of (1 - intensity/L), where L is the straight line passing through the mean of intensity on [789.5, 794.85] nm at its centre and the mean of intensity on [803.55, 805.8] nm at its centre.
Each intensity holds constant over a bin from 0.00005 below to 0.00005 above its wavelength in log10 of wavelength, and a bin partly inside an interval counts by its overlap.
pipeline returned 0.15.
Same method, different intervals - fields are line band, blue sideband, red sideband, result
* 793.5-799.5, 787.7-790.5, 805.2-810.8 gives -0.05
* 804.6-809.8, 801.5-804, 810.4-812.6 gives -0.15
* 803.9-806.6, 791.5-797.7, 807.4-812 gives -0.12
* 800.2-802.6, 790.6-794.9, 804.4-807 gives 0.06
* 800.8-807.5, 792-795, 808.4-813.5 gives -0.22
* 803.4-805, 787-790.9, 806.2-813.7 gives -0.06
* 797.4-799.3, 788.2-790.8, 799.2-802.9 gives 0.01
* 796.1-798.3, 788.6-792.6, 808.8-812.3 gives -0.11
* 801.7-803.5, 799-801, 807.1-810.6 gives 0.02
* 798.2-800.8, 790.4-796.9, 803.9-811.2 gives 0.02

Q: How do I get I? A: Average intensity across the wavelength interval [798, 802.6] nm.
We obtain 7.38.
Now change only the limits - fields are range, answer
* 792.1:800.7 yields 7.4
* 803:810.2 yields 7.59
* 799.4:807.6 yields 7.55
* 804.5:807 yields 7.68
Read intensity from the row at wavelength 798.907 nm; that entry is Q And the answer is 7.61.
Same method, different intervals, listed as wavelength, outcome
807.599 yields 7.22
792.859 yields 6.92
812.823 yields 7.27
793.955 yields 7.03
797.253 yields 7.37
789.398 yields 7.24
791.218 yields 7.21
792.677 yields 6.89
